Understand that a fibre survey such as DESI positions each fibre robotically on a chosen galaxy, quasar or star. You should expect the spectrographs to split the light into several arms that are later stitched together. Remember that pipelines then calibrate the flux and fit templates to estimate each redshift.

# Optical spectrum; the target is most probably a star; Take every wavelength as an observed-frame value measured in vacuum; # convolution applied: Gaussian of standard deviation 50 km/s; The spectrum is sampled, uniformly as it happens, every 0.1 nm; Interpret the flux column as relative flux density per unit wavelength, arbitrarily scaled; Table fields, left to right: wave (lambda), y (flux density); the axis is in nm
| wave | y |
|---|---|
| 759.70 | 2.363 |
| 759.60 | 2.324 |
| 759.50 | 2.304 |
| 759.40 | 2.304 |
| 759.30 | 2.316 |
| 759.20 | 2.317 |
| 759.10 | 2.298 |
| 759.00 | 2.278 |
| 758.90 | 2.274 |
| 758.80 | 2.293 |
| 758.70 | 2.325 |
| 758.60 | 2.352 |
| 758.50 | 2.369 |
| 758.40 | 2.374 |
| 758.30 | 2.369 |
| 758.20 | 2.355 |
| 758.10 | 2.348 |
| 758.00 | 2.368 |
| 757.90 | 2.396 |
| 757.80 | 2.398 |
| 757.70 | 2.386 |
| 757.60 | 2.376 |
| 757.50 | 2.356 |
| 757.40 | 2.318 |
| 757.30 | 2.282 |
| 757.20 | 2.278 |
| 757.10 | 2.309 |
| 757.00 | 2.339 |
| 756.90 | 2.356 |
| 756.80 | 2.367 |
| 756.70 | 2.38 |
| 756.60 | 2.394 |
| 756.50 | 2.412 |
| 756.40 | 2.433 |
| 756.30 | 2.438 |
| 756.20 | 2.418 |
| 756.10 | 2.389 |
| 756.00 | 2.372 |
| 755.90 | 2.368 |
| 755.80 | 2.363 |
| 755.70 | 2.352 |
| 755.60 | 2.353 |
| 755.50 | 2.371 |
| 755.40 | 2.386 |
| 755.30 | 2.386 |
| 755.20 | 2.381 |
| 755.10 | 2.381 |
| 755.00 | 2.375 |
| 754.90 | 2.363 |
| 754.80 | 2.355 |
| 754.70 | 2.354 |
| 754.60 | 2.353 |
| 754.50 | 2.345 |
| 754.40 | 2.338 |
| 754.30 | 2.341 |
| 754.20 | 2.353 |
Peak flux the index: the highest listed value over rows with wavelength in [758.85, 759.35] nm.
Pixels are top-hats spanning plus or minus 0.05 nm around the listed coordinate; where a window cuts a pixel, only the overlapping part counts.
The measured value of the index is 2.317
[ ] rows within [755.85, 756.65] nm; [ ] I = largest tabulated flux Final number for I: 2.438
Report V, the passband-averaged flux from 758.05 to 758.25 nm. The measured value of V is 2.35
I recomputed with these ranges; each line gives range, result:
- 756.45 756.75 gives 2.412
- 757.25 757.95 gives 2.398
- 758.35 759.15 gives 2.374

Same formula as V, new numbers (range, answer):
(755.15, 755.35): 2.38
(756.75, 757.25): 2.33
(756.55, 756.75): 2.39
